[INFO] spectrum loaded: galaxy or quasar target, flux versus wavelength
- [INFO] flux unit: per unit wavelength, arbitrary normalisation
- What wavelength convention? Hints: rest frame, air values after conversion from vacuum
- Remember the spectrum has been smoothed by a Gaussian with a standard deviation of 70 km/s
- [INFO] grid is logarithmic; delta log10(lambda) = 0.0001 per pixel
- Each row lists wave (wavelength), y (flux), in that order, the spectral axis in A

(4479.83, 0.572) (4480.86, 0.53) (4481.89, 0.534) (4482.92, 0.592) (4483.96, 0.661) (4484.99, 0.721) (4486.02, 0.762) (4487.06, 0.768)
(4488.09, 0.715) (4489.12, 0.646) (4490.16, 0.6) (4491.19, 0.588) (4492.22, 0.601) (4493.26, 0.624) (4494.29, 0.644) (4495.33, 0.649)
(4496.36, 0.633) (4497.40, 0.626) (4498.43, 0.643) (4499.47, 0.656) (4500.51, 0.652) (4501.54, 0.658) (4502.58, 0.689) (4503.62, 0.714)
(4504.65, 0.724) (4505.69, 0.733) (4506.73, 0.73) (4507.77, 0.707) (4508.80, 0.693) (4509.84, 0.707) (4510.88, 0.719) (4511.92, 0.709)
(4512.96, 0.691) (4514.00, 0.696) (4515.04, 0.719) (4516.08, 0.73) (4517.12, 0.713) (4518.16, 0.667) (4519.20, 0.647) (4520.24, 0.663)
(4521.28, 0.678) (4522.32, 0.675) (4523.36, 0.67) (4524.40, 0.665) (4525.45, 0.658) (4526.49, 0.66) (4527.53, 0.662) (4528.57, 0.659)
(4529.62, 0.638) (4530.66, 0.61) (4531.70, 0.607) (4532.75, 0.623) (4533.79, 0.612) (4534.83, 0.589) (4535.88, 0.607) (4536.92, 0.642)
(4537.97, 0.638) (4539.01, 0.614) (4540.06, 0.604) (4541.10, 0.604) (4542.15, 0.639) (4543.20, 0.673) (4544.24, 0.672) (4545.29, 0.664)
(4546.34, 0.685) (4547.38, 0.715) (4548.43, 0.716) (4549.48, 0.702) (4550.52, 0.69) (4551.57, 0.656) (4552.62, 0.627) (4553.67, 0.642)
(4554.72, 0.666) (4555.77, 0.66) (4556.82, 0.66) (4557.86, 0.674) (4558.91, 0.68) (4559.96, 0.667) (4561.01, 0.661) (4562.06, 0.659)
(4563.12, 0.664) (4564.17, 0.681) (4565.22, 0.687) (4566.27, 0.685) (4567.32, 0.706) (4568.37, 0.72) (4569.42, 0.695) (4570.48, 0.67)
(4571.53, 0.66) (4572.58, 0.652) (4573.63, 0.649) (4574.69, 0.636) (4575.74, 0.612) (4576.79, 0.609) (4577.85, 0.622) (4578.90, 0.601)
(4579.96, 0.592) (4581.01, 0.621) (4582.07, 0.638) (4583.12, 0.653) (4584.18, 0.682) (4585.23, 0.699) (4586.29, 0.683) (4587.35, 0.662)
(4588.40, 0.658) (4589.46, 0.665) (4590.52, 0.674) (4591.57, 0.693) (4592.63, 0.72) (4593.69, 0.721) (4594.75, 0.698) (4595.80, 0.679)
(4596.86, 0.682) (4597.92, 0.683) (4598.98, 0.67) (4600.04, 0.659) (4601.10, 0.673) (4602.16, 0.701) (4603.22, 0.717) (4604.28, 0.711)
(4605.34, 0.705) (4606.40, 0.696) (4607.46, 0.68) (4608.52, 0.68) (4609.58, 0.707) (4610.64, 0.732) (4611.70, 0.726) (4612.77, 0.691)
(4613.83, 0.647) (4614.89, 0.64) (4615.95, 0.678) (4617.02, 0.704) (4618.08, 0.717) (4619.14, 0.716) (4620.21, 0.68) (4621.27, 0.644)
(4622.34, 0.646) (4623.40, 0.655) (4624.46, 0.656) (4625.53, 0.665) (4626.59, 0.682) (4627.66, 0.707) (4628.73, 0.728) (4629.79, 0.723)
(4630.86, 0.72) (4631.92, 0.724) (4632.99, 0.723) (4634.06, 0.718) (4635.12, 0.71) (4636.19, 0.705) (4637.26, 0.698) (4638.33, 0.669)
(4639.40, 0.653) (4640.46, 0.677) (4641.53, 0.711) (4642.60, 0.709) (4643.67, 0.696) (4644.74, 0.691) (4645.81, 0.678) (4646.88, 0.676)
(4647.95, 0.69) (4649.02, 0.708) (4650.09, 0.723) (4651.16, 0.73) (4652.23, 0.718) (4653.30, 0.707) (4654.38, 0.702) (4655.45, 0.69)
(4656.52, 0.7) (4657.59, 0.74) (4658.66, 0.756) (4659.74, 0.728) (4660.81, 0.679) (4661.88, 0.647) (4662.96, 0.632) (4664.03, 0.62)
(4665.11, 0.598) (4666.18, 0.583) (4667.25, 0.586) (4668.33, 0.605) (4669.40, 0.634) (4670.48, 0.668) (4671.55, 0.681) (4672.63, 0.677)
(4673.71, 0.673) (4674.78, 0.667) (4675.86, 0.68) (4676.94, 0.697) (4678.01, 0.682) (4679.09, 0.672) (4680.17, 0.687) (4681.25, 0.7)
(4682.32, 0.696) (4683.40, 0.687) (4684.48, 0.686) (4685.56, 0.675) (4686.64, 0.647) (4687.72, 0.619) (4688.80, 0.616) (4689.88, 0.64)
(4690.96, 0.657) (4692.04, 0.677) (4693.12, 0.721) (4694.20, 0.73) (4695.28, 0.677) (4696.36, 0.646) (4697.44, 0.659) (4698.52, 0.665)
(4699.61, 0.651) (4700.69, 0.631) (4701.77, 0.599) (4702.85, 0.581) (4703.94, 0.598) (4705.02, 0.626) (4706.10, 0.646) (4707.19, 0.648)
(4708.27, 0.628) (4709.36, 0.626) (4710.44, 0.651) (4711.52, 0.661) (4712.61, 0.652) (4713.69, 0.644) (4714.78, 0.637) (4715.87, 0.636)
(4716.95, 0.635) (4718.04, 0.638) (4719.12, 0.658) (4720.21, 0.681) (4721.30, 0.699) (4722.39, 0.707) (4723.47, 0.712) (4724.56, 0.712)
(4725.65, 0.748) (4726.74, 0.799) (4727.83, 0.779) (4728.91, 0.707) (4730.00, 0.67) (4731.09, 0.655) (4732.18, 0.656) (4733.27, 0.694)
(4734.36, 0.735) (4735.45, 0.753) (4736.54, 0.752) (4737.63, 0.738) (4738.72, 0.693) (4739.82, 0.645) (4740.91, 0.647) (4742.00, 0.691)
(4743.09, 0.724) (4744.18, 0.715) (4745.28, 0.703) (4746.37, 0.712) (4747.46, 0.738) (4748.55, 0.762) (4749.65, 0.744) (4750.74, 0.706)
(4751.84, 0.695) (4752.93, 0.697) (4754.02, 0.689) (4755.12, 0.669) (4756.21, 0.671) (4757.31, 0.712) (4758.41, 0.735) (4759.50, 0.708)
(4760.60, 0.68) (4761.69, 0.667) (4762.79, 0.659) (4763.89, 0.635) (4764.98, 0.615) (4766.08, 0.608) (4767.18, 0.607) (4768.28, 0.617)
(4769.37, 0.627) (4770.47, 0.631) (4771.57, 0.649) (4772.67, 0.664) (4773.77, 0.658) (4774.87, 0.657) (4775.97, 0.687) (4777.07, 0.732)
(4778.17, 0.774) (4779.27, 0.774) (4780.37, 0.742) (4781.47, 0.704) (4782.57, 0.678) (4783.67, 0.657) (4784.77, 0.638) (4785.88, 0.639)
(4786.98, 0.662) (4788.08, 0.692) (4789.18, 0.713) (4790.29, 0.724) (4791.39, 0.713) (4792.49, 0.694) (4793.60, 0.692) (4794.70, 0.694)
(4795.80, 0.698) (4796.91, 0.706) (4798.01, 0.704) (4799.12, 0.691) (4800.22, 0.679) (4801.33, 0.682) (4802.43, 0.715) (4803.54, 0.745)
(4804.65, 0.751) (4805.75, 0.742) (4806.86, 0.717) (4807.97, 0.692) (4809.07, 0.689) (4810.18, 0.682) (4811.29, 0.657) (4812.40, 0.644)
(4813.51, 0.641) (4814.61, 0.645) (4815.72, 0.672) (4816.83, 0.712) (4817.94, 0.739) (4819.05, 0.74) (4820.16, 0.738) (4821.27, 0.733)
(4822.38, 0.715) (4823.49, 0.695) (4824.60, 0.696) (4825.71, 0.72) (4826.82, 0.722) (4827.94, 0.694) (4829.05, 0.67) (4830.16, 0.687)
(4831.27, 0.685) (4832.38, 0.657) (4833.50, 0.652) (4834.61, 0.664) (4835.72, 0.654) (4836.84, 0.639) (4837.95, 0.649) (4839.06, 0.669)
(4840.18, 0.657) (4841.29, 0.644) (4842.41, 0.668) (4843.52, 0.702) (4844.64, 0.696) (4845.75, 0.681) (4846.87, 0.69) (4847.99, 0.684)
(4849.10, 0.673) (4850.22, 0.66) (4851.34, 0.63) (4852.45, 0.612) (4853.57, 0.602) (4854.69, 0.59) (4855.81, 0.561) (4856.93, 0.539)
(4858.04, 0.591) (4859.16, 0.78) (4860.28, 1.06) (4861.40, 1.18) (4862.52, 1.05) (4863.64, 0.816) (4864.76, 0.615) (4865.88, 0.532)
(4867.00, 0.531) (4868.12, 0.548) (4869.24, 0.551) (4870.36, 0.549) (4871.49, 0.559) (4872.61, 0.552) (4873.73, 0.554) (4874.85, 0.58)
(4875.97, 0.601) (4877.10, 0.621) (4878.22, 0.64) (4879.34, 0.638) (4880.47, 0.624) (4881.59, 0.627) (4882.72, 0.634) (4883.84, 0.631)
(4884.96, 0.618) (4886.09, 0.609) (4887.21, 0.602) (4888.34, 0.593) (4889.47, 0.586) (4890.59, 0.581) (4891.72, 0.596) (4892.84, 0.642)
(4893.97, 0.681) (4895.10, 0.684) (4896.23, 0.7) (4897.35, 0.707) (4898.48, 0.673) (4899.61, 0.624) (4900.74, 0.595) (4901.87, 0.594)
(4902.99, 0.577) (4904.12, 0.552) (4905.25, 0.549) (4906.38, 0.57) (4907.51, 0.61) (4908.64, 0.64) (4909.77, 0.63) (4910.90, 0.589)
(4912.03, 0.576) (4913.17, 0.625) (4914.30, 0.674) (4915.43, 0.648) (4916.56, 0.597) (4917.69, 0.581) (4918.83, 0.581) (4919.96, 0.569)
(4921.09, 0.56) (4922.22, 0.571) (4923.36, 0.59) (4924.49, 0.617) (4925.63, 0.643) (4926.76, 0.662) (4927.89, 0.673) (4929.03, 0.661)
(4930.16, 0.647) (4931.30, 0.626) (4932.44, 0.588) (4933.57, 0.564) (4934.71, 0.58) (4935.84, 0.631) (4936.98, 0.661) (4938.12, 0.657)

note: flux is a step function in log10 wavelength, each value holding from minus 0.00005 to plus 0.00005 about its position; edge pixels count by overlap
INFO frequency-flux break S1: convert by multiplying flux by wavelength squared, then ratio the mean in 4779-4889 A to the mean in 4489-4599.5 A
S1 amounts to 1.15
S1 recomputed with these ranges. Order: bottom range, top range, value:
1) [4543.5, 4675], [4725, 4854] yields 1.10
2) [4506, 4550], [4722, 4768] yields 1.15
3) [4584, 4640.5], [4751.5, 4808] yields 1.07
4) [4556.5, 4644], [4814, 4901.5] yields 1.09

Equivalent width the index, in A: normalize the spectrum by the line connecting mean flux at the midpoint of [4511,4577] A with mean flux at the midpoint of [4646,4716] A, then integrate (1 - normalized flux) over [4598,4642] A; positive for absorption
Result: -1.9 A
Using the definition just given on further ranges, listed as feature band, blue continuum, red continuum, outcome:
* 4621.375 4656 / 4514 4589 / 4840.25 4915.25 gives -2.2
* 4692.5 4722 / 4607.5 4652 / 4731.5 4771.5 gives 1.7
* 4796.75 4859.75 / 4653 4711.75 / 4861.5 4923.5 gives -4.6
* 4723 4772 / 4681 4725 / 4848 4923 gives -3.1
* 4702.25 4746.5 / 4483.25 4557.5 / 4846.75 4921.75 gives -2.2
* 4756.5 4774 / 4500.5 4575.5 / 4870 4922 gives -0.7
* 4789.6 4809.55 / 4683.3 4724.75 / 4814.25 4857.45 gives -1.2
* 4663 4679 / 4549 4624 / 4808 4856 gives 0.6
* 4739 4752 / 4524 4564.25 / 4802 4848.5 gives -0.5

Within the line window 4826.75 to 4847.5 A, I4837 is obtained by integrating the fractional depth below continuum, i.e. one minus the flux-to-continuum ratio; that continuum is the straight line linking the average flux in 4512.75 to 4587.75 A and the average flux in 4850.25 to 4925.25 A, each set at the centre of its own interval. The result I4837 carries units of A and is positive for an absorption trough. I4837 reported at -1.2 A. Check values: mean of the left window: 0.659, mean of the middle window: 0.671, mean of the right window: 0.63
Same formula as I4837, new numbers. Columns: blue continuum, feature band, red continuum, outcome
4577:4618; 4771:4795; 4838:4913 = -1.4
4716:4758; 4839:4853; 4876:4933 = -0.4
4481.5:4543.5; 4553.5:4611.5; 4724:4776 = -0.3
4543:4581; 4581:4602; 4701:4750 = -0.3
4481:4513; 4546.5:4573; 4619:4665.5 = 0.1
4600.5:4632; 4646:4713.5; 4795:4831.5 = 2.8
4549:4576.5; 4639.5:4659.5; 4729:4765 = -0.7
